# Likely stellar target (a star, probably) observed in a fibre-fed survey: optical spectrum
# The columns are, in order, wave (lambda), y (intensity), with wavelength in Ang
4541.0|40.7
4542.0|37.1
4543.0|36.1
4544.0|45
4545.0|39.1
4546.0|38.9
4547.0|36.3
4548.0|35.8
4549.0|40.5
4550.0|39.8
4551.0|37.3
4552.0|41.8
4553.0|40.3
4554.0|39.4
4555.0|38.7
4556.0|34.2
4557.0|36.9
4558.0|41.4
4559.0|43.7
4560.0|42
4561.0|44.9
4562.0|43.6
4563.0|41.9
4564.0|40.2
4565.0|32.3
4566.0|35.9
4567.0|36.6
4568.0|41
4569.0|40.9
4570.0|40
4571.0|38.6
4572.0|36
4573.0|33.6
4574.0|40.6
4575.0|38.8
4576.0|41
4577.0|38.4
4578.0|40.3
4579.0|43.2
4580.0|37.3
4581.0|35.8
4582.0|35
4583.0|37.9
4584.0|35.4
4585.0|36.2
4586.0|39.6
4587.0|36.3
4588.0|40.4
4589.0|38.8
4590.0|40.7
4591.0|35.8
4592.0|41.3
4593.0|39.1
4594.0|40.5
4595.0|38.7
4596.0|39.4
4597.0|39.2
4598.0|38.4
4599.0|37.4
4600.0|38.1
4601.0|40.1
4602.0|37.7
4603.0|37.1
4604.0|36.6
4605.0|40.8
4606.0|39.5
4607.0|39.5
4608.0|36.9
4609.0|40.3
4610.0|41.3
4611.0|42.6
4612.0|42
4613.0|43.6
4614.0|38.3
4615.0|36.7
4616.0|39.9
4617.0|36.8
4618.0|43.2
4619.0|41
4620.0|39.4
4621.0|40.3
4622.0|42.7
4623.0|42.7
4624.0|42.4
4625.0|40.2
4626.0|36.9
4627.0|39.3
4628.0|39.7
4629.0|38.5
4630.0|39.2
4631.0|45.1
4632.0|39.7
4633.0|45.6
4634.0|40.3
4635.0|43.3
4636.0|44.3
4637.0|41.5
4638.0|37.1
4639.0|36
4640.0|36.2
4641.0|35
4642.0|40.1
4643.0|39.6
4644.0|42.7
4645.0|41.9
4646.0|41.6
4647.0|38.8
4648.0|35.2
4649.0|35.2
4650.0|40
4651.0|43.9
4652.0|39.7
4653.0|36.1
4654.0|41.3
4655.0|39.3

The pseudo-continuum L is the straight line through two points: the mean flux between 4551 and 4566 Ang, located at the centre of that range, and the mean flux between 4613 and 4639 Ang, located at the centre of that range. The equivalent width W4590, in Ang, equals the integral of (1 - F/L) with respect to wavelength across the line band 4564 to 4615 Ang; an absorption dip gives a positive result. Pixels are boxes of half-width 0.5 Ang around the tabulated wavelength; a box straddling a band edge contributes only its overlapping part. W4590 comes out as 1.9 Ang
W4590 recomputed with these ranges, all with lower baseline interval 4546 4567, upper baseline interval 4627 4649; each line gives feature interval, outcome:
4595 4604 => 0.3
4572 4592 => 0.7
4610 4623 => -0.3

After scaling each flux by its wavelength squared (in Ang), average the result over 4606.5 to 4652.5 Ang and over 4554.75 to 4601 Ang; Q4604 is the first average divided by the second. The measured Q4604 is 1.06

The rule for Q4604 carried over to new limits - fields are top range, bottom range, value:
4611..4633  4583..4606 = 1.06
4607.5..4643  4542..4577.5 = 1.06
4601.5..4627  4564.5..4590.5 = 1.06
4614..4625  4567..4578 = 1.06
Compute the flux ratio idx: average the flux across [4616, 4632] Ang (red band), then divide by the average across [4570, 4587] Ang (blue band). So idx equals 1.06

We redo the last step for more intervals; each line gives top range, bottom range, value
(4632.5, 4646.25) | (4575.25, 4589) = 1.05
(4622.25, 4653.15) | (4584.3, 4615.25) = 1.02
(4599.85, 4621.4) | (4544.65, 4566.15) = 1.01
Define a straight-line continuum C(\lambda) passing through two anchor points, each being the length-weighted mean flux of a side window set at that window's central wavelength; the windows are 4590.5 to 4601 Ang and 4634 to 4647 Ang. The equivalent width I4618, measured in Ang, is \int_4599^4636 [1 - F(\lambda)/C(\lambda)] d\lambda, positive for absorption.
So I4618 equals -0.8 Ang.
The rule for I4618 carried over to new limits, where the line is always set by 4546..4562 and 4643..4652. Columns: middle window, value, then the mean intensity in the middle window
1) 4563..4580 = 0.4 Ang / 38.6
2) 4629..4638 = -0.5 Ang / 41.9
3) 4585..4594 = 0.2 Ang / 38.9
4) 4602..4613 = 0.0 Ang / 39.8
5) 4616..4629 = -0.2 Ang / 40.3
